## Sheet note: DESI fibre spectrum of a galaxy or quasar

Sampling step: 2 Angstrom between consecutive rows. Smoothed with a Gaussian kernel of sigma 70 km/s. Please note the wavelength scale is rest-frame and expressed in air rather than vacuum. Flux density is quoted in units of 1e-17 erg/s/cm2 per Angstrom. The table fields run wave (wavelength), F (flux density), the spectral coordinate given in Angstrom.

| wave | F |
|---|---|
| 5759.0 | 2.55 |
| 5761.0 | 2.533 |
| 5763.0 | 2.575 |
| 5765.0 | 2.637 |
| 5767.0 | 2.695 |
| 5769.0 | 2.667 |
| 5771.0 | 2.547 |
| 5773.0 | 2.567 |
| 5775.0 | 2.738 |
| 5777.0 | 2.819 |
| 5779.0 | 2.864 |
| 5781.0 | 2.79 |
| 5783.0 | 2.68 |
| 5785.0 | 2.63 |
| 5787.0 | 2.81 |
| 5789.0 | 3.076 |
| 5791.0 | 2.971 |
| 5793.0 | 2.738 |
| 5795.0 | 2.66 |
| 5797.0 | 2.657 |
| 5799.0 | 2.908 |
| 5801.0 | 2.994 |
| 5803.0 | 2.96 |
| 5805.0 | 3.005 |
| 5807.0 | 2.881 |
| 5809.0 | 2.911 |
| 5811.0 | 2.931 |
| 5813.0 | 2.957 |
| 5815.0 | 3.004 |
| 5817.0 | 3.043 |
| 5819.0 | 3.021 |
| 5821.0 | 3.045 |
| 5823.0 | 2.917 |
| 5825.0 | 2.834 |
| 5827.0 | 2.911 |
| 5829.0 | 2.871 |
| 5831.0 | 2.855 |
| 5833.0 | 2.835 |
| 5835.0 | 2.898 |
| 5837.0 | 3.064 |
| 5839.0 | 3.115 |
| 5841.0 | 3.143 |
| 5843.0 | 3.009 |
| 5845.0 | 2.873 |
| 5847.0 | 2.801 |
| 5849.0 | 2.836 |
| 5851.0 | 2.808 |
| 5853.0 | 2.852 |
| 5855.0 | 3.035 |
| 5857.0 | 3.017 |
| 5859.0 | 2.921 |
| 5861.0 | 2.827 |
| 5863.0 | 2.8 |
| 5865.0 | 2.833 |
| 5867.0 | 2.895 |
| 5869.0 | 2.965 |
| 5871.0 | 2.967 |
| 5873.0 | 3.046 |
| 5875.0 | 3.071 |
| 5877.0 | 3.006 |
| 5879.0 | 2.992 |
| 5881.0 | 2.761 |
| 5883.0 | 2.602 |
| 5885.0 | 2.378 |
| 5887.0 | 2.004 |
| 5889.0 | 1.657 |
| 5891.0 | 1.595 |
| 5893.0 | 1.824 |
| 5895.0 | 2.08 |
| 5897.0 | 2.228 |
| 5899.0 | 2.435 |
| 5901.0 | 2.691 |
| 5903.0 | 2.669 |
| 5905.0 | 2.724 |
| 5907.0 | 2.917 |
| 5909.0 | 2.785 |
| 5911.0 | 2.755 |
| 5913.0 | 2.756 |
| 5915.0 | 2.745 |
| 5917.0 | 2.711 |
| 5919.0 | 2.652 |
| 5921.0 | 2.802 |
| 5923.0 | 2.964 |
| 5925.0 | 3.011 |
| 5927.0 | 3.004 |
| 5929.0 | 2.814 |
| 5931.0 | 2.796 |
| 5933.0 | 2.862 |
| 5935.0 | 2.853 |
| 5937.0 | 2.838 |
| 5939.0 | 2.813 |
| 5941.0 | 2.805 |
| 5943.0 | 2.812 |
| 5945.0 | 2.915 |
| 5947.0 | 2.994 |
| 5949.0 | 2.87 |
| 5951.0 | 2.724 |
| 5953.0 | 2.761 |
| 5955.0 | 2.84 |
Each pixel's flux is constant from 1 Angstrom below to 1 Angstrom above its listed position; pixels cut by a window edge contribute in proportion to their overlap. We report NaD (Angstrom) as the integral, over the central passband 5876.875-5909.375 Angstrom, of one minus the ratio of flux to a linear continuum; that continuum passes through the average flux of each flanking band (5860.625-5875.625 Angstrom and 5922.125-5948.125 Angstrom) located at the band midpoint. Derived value 5.6 Angstrom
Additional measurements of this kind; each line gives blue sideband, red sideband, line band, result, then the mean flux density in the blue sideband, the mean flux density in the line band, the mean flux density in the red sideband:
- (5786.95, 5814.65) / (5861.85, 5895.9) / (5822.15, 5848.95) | -1.8 Angstrom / 2.9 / 2.93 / 2.56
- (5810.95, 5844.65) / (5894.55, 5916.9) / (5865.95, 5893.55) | 1.8 Angstrom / 2.97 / 2.57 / 2.63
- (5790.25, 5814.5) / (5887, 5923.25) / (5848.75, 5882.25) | -3.7 Angstrom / 2.88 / 2.92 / 2.48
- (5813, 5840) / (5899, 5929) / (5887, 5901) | 4.0 Angstrom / 2.95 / 2.02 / 2.79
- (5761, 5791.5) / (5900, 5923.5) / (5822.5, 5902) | 0.5 Angstrom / 2.73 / 2.73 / 2.76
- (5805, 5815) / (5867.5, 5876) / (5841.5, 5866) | 0.8 Angstrom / 2.94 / 2.89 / 3.01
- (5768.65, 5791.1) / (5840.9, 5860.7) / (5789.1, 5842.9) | -1.8 Angstrom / 2.76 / 2.93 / 2.92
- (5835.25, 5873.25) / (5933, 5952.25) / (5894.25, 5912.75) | 1.8 Angstrom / 2.93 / 2.6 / 2.85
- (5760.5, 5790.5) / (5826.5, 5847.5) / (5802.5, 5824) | -0.8 Angstrom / 2.72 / 2.97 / 2.95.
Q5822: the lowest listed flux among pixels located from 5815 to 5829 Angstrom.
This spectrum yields 2.834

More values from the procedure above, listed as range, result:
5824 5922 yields 1.595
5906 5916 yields 2.745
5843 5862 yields 2.801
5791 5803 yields 2.657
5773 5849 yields 2.567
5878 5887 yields 2.004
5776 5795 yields 2.63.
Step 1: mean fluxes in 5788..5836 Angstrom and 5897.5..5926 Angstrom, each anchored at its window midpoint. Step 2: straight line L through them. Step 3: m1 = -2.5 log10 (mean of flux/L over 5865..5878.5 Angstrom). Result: -0.06 mag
